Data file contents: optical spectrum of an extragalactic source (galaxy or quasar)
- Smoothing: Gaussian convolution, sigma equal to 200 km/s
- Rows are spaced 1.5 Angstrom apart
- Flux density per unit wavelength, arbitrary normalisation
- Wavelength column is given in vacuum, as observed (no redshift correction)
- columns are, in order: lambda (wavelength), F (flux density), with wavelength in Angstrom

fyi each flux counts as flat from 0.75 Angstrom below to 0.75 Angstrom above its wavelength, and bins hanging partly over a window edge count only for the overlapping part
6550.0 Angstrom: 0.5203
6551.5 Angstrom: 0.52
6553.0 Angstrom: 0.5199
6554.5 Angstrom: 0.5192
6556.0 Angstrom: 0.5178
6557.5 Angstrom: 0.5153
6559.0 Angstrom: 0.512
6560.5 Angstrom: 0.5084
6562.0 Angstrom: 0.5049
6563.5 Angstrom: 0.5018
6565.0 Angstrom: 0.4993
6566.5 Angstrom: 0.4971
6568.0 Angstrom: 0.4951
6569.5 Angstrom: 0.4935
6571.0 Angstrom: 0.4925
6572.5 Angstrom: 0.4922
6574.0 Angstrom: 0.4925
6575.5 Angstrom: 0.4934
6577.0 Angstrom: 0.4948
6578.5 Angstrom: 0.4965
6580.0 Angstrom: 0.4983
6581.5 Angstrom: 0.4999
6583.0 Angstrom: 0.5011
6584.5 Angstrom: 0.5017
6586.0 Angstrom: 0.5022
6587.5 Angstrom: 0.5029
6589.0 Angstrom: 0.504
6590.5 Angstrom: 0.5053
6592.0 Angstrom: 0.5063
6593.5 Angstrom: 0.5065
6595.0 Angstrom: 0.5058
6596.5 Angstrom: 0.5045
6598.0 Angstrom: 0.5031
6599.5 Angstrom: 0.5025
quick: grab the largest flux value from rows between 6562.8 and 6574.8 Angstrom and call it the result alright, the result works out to 0.5018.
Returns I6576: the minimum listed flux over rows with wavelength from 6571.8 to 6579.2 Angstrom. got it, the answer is 0.4922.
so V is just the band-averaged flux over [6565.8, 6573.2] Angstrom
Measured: 0.494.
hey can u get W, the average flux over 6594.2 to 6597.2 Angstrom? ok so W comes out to 0.505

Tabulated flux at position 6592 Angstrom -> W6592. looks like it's 0.5063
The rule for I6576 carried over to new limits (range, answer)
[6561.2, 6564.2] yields 0.5018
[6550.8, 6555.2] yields 0.5192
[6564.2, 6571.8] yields 0.4925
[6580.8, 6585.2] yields 0.4999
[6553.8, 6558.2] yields 0.5153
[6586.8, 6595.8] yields 0.5029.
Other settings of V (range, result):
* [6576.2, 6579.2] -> 0.496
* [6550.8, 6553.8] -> 0.52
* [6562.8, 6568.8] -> 0.498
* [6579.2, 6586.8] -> 0.501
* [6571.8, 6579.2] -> 0.494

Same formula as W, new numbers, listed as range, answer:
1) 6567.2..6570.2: 0.494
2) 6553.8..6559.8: 0.516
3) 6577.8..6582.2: 0.498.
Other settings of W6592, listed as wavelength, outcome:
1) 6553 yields 0.5199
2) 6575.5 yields 0.4934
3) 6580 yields 0.4983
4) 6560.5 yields 0.5084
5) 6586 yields 0.5022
